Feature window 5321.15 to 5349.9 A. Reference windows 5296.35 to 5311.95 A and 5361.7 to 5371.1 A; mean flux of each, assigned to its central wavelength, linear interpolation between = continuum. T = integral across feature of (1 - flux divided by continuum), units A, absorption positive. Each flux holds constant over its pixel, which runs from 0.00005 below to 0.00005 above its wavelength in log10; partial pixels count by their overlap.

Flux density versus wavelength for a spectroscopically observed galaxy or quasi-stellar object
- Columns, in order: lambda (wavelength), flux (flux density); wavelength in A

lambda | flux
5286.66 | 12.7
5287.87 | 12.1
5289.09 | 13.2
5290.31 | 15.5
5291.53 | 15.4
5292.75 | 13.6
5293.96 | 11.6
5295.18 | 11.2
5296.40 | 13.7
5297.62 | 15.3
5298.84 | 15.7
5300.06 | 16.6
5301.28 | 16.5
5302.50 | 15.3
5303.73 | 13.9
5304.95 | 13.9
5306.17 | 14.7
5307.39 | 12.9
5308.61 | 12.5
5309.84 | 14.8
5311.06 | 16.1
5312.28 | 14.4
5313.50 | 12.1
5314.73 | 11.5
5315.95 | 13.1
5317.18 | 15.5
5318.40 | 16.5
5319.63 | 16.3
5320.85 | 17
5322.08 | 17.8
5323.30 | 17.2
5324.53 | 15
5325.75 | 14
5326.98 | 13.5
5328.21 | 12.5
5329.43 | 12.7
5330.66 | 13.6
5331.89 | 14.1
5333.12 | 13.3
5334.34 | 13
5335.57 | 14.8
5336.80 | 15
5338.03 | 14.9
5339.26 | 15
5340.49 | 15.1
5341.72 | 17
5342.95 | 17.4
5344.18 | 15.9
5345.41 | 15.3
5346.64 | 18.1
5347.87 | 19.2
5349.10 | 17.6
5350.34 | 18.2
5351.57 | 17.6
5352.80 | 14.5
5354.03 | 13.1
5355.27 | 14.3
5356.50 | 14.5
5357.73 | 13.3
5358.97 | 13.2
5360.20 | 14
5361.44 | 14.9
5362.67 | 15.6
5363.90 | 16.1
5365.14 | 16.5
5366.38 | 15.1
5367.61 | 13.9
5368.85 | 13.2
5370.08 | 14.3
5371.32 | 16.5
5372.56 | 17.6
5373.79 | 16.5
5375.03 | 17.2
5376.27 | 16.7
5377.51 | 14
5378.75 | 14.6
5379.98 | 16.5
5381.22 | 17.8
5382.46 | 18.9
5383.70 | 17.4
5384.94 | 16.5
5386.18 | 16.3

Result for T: -0.83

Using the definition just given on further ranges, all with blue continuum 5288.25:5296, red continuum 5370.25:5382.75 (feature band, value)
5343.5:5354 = -0.93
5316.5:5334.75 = -0.27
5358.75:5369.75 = 0.87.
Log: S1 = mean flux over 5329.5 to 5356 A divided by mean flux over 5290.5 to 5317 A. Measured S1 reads 1.10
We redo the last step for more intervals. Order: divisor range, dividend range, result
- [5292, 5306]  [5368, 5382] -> 1.11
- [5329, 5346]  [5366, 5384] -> 1.08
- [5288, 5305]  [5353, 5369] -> 1.01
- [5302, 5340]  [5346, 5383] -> 1.09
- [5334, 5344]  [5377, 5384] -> 1.08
